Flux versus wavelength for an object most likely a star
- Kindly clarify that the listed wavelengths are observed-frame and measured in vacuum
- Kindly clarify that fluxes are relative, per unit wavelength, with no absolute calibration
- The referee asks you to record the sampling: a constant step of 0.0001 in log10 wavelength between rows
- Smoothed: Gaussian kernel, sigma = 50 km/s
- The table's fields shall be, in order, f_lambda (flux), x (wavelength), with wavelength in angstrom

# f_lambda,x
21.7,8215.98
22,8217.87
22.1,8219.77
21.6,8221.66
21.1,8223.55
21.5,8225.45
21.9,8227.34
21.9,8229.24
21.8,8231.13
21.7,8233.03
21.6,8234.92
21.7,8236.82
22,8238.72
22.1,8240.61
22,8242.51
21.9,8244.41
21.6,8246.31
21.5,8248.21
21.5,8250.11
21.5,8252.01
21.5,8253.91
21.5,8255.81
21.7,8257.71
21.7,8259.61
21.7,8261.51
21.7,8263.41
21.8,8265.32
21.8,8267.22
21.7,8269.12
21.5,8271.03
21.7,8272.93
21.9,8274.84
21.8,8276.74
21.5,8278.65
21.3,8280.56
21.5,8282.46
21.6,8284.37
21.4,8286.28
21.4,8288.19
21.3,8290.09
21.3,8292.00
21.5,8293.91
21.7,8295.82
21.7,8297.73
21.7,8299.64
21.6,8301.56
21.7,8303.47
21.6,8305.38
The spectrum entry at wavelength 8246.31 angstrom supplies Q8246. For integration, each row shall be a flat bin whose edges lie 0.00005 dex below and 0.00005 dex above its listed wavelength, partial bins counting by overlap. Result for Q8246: 21.6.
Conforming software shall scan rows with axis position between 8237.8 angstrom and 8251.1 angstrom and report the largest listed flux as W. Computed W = 22.1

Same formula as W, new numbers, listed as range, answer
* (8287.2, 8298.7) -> 21.7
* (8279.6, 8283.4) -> 21.5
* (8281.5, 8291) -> 21.6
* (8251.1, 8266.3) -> 21.8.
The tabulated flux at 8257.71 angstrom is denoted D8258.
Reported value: 21.7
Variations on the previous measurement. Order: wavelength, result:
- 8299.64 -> 21.7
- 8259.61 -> 21.7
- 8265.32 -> 21.8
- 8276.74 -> 21.8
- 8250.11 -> 21.5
